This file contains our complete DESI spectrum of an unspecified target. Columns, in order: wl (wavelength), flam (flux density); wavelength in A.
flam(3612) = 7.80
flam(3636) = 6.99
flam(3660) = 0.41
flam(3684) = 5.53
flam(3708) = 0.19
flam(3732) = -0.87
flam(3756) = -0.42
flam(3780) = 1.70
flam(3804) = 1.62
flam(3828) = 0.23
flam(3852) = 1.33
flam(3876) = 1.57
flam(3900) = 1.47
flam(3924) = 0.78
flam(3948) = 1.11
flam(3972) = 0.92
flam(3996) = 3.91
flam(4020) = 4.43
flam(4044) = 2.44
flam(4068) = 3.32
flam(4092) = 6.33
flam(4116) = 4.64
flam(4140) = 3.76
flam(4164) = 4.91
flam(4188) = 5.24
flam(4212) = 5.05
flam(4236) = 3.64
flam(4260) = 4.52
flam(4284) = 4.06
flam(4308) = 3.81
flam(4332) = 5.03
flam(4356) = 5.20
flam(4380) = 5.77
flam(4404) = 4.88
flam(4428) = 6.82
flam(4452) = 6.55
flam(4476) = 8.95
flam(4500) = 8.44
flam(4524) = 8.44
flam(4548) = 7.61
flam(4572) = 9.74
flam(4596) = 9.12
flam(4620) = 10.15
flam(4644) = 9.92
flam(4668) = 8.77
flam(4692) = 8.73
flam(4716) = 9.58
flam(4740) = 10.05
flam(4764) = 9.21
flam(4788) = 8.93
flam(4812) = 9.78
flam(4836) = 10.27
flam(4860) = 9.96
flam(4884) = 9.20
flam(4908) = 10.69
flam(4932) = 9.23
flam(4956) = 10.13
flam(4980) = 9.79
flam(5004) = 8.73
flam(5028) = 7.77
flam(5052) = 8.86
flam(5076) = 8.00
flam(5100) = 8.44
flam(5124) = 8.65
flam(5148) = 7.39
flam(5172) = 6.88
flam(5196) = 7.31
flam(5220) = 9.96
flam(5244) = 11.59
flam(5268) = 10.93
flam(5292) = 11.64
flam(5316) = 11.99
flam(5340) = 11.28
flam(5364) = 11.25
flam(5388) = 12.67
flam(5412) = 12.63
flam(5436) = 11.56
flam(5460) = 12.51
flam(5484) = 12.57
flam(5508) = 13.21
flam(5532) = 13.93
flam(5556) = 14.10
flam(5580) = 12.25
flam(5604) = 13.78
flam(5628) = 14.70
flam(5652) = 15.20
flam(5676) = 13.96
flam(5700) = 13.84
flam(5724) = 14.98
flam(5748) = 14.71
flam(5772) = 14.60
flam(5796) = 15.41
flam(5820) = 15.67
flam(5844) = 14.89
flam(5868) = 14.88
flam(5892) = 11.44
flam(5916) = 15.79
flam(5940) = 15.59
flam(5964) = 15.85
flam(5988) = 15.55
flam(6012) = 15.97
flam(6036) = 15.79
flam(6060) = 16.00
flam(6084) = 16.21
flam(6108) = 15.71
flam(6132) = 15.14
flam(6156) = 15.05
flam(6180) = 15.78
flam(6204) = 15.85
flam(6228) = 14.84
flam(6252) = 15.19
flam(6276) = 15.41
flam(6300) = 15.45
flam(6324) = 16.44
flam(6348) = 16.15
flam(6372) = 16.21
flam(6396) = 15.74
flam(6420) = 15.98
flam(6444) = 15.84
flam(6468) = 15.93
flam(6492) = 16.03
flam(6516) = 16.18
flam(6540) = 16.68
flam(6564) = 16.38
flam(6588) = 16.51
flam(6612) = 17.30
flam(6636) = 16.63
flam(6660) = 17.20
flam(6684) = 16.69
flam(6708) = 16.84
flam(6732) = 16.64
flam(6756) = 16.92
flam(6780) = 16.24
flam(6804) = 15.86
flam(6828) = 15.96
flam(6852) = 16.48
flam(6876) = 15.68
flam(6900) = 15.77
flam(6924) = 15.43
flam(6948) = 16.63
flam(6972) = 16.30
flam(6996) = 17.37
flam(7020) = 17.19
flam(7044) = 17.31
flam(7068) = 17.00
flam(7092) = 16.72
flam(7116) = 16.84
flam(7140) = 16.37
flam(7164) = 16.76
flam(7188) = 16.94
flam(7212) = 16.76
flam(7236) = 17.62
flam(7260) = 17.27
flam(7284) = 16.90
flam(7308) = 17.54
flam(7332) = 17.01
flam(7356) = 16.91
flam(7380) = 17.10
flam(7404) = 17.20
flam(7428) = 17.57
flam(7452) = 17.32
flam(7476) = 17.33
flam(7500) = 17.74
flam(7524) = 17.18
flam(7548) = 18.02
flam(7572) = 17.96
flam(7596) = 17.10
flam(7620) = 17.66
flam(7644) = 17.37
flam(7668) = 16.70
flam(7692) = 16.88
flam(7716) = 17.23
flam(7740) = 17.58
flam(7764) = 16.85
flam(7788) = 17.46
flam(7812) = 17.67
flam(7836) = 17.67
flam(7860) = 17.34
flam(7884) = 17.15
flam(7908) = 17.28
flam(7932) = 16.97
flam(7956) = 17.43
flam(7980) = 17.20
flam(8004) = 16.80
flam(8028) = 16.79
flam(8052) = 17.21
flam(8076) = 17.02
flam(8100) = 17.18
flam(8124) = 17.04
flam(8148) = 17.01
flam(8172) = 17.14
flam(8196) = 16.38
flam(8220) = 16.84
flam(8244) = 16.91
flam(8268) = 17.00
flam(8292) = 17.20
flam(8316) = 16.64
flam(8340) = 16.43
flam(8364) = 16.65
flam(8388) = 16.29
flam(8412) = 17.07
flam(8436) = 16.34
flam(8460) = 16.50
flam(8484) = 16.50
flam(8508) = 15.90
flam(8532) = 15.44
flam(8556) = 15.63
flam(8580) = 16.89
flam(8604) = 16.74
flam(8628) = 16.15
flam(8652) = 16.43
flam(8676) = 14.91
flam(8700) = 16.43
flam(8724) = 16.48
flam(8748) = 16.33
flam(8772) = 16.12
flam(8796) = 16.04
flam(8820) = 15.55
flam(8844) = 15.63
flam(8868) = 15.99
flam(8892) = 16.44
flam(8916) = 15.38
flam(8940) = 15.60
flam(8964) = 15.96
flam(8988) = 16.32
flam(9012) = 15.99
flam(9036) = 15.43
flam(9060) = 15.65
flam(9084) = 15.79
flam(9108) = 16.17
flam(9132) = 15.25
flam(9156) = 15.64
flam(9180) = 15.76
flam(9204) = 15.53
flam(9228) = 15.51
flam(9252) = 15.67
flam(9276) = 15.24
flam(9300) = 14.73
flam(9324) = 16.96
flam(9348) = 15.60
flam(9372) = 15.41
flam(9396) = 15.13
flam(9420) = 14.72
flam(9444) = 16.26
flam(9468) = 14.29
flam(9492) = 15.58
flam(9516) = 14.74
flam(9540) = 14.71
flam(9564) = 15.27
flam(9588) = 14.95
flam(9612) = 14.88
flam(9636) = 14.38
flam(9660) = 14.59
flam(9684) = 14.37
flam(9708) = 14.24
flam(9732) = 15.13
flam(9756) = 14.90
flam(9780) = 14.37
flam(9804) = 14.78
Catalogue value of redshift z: 0.000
